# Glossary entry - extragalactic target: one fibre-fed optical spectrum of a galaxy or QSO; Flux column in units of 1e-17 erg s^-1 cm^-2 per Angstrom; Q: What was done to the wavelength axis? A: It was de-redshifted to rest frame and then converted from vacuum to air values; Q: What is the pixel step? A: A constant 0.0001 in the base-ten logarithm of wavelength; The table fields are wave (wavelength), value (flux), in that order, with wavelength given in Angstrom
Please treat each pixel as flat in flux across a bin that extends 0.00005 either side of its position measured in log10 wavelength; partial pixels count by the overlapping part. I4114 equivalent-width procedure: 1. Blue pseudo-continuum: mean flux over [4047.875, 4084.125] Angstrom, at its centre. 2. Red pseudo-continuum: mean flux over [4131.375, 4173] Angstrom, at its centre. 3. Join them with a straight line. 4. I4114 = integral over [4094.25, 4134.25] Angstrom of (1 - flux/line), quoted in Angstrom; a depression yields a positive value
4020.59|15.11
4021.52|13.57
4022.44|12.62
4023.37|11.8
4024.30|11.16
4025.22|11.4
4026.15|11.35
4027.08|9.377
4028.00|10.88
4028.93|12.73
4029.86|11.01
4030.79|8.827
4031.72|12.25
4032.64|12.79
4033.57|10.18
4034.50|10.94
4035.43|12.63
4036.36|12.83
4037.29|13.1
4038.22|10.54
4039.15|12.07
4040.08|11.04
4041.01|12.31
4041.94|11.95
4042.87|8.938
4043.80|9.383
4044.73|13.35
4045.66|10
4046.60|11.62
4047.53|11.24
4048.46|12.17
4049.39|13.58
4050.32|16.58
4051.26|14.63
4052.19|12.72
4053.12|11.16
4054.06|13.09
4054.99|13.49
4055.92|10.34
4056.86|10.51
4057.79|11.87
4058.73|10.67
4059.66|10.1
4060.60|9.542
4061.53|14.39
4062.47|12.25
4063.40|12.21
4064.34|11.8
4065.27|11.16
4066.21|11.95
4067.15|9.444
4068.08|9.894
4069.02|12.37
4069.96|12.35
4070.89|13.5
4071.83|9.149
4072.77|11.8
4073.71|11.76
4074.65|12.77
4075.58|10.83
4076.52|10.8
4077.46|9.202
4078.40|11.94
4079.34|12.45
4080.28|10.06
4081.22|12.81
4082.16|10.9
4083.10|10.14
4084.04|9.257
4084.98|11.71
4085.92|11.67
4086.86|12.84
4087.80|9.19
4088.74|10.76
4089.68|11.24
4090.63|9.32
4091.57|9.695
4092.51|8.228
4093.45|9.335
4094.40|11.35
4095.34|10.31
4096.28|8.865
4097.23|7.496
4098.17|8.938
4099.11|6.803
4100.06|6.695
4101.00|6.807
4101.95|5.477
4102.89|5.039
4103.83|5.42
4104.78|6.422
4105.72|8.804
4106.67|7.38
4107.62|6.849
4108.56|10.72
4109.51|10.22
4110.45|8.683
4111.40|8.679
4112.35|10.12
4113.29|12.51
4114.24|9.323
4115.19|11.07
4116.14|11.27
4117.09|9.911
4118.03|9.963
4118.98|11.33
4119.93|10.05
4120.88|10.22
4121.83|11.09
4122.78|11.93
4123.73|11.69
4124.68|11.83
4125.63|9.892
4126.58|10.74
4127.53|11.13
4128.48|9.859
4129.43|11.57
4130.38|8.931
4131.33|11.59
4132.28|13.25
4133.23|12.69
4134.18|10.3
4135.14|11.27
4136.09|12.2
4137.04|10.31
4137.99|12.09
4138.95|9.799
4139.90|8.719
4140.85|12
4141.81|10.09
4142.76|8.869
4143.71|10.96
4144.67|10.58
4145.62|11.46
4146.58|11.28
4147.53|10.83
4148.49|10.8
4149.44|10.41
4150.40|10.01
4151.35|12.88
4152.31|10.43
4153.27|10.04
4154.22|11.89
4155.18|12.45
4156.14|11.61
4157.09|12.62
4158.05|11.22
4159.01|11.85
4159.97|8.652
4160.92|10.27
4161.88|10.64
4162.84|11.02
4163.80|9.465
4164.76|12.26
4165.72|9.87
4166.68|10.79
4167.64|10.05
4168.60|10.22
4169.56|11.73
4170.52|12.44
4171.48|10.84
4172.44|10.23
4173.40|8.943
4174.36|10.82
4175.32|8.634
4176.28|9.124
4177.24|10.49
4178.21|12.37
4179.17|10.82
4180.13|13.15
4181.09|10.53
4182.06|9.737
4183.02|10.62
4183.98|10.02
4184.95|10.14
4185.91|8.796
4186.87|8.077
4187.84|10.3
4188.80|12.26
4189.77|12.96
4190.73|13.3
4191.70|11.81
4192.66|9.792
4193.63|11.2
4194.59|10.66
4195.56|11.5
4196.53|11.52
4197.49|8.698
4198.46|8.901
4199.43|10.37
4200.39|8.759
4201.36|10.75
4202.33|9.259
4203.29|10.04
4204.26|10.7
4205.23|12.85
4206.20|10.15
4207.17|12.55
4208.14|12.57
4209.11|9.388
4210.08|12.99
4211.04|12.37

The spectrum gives 5.97 Angstrom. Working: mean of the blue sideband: 11.7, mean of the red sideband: 11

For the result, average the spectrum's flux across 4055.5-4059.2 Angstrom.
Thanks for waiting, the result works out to 10.8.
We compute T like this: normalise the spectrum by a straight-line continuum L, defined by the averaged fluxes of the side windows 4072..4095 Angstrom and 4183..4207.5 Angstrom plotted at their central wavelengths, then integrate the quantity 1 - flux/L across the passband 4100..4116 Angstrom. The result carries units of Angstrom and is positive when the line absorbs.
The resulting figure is 3.6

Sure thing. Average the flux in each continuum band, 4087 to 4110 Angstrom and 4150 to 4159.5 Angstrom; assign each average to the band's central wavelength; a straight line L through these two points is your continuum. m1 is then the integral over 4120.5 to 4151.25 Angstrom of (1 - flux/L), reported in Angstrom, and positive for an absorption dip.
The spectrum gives -1.4 Angstrom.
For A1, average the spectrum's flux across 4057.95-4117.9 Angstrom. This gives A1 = 10.1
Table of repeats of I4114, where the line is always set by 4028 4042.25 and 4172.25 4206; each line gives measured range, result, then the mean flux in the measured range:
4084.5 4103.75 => 3.8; 9.01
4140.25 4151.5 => 0.1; 10.8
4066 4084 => 0.2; 11.2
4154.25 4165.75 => -0.4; 11.1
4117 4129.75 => 0.2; 10.8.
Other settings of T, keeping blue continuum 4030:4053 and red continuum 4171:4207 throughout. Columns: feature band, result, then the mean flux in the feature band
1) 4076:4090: 0.6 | 11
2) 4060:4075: 0.0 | 11.6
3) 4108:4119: 1.0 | 10.3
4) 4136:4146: 0.4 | 10.6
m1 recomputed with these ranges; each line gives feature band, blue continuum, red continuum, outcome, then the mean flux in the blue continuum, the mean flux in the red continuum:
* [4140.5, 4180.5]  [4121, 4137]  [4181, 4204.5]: 0.0 Angstrom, 11.2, 10.4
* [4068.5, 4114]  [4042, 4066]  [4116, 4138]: 6.7 Angstrom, 11.9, 11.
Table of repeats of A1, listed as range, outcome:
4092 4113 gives 8.16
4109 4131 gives 10.5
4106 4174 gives 10.7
